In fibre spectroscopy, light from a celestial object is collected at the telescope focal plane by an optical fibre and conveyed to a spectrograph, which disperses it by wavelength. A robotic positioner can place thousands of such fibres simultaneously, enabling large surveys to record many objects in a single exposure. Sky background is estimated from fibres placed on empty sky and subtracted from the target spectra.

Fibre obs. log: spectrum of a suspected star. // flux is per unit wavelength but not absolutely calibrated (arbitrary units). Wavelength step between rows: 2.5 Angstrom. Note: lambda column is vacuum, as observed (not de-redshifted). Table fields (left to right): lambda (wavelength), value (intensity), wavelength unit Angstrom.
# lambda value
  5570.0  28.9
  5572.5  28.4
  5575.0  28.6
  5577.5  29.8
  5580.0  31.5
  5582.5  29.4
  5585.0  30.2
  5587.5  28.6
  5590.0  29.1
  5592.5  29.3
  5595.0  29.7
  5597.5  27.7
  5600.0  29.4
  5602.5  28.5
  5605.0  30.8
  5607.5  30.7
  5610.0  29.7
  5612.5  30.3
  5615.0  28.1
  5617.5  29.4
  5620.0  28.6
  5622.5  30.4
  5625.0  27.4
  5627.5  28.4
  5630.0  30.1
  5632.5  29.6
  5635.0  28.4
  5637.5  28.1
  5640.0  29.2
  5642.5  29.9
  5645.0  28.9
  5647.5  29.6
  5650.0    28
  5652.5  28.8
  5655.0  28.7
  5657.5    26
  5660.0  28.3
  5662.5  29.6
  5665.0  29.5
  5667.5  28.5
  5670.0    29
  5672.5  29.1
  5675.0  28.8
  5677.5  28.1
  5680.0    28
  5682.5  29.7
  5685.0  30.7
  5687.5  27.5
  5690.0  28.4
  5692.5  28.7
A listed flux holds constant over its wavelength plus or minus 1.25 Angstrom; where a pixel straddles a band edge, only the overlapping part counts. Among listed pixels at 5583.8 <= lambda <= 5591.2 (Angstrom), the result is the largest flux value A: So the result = 30.2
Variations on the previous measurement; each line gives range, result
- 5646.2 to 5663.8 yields 29.6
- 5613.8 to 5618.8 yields 29.4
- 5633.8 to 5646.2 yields 29.9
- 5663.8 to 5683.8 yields 29.7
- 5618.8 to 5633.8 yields 30.4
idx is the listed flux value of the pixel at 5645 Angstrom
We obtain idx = 28.9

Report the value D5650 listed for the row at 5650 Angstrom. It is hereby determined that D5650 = 28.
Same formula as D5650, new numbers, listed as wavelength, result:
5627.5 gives 28.4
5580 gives 31.5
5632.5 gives 29.6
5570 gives 28.9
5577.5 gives 29.8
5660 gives 28.3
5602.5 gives 28.5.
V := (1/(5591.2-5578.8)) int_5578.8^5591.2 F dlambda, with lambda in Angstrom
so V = 29.8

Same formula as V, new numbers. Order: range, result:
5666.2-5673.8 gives 28.9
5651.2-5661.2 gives 27.9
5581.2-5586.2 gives 29.8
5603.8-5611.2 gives 30.4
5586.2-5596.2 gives 29.2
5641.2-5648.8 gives 29.5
